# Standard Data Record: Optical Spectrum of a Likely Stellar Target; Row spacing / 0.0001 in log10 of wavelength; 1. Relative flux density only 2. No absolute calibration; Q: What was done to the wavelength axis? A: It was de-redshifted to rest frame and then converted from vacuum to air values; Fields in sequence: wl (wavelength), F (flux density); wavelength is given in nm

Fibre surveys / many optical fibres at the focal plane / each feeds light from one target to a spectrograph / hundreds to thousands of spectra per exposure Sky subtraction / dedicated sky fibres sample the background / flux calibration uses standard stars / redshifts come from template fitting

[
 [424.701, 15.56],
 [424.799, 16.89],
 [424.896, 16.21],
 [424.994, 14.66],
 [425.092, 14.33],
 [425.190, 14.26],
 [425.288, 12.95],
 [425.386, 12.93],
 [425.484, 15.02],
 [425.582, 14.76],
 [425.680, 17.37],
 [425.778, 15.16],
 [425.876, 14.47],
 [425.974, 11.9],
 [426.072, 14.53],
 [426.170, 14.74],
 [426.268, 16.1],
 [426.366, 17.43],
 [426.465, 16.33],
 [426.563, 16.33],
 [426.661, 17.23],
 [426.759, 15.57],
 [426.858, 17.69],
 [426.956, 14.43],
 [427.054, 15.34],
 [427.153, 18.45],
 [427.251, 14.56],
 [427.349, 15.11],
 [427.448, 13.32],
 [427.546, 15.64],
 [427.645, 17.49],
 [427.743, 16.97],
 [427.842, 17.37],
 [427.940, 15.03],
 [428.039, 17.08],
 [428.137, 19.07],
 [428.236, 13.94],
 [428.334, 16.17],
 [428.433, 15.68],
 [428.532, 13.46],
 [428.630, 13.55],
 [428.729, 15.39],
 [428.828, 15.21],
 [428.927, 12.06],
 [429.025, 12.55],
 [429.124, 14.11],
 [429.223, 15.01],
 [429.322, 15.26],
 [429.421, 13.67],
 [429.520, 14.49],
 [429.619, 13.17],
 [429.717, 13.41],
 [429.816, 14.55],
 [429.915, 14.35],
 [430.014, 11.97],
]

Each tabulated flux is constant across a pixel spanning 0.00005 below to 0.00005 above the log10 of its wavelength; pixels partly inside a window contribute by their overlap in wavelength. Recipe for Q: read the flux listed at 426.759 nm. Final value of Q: 15.57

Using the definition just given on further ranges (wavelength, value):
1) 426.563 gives 16.33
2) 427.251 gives 14.56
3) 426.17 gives 14.74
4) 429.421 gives 13.67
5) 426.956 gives 14.43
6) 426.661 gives 17.23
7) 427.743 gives 16.97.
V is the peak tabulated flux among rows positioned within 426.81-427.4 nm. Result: 18.45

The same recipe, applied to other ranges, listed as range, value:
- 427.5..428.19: 19.07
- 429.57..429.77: 13.41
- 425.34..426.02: 17.37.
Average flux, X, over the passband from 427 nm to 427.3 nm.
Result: 16.1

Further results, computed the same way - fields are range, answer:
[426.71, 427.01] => 15.9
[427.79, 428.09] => 16.5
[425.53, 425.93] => 15.4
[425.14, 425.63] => 14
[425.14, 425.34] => 13.6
